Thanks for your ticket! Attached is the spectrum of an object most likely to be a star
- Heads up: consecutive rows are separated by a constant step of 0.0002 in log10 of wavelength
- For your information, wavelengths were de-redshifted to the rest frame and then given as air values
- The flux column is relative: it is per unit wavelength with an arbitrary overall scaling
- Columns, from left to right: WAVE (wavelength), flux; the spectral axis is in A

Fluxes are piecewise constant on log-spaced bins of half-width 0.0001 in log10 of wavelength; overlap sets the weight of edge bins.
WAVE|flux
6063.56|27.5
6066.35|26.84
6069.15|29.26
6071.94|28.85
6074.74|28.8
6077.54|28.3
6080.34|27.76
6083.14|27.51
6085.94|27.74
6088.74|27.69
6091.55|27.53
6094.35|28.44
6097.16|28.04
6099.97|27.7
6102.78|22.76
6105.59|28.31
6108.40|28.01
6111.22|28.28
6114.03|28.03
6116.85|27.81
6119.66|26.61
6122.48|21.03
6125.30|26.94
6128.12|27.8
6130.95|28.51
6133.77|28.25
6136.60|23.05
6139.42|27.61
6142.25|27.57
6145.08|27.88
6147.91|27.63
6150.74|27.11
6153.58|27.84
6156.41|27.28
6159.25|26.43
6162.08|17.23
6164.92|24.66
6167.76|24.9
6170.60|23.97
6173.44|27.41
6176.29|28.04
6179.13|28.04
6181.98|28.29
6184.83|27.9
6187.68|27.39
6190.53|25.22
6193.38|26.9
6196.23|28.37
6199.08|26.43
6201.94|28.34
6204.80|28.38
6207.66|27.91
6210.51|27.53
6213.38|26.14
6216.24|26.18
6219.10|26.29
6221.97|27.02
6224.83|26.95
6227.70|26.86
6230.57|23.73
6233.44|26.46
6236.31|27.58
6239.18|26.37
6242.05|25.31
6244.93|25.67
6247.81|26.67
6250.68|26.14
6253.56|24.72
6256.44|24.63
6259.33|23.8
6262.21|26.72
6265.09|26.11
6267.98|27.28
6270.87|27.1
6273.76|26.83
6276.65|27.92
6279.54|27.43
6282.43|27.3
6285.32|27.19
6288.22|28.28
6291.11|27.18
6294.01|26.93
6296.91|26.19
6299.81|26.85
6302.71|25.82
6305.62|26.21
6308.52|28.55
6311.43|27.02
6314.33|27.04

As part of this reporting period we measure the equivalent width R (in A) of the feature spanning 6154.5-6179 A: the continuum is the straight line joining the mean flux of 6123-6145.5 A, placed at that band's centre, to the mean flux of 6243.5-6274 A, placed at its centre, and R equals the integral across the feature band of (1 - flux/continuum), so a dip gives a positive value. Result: 1.3 A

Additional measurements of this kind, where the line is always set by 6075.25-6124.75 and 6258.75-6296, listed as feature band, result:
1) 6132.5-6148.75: 0.1 A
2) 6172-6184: -0.4 A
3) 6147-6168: 1.4 A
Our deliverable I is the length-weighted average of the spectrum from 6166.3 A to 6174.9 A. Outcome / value 25.4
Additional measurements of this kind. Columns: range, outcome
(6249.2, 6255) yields 25.5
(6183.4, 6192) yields 26.8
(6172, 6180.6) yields 27.8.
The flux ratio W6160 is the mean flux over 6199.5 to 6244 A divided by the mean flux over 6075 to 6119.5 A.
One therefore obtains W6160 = 1.0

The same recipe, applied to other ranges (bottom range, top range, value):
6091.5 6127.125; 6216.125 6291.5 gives 0.98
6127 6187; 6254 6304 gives 1.00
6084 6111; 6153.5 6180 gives 0.93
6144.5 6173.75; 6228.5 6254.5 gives 1.01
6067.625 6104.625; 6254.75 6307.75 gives 0.96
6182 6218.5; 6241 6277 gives 0.95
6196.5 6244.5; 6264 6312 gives 1.01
